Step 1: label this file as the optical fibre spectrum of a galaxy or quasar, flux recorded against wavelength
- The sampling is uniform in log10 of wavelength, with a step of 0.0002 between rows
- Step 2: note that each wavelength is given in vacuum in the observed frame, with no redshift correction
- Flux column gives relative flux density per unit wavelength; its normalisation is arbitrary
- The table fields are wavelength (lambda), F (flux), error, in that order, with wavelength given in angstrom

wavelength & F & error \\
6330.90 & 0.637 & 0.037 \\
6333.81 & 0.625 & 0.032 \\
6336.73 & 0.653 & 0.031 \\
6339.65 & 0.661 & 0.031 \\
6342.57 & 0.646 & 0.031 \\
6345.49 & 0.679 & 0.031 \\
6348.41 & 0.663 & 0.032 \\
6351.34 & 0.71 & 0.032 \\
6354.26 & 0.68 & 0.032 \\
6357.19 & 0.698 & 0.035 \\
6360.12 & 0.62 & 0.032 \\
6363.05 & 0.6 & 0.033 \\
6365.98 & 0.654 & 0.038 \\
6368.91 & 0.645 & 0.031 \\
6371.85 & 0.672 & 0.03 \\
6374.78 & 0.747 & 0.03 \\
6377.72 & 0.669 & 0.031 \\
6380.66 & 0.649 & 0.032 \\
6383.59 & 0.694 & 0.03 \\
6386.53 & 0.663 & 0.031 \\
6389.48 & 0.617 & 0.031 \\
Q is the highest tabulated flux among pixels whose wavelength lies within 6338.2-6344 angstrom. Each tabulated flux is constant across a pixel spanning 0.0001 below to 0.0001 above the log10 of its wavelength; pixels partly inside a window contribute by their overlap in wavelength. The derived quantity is 0.661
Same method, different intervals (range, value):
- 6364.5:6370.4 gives 0.654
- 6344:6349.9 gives 0.679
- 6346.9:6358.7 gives 0.71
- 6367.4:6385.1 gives 0.747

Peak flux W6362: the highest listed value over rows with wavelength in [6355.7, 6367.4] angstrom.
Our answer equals 0.698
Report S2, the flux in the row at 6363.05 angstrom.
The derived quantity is 0.6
